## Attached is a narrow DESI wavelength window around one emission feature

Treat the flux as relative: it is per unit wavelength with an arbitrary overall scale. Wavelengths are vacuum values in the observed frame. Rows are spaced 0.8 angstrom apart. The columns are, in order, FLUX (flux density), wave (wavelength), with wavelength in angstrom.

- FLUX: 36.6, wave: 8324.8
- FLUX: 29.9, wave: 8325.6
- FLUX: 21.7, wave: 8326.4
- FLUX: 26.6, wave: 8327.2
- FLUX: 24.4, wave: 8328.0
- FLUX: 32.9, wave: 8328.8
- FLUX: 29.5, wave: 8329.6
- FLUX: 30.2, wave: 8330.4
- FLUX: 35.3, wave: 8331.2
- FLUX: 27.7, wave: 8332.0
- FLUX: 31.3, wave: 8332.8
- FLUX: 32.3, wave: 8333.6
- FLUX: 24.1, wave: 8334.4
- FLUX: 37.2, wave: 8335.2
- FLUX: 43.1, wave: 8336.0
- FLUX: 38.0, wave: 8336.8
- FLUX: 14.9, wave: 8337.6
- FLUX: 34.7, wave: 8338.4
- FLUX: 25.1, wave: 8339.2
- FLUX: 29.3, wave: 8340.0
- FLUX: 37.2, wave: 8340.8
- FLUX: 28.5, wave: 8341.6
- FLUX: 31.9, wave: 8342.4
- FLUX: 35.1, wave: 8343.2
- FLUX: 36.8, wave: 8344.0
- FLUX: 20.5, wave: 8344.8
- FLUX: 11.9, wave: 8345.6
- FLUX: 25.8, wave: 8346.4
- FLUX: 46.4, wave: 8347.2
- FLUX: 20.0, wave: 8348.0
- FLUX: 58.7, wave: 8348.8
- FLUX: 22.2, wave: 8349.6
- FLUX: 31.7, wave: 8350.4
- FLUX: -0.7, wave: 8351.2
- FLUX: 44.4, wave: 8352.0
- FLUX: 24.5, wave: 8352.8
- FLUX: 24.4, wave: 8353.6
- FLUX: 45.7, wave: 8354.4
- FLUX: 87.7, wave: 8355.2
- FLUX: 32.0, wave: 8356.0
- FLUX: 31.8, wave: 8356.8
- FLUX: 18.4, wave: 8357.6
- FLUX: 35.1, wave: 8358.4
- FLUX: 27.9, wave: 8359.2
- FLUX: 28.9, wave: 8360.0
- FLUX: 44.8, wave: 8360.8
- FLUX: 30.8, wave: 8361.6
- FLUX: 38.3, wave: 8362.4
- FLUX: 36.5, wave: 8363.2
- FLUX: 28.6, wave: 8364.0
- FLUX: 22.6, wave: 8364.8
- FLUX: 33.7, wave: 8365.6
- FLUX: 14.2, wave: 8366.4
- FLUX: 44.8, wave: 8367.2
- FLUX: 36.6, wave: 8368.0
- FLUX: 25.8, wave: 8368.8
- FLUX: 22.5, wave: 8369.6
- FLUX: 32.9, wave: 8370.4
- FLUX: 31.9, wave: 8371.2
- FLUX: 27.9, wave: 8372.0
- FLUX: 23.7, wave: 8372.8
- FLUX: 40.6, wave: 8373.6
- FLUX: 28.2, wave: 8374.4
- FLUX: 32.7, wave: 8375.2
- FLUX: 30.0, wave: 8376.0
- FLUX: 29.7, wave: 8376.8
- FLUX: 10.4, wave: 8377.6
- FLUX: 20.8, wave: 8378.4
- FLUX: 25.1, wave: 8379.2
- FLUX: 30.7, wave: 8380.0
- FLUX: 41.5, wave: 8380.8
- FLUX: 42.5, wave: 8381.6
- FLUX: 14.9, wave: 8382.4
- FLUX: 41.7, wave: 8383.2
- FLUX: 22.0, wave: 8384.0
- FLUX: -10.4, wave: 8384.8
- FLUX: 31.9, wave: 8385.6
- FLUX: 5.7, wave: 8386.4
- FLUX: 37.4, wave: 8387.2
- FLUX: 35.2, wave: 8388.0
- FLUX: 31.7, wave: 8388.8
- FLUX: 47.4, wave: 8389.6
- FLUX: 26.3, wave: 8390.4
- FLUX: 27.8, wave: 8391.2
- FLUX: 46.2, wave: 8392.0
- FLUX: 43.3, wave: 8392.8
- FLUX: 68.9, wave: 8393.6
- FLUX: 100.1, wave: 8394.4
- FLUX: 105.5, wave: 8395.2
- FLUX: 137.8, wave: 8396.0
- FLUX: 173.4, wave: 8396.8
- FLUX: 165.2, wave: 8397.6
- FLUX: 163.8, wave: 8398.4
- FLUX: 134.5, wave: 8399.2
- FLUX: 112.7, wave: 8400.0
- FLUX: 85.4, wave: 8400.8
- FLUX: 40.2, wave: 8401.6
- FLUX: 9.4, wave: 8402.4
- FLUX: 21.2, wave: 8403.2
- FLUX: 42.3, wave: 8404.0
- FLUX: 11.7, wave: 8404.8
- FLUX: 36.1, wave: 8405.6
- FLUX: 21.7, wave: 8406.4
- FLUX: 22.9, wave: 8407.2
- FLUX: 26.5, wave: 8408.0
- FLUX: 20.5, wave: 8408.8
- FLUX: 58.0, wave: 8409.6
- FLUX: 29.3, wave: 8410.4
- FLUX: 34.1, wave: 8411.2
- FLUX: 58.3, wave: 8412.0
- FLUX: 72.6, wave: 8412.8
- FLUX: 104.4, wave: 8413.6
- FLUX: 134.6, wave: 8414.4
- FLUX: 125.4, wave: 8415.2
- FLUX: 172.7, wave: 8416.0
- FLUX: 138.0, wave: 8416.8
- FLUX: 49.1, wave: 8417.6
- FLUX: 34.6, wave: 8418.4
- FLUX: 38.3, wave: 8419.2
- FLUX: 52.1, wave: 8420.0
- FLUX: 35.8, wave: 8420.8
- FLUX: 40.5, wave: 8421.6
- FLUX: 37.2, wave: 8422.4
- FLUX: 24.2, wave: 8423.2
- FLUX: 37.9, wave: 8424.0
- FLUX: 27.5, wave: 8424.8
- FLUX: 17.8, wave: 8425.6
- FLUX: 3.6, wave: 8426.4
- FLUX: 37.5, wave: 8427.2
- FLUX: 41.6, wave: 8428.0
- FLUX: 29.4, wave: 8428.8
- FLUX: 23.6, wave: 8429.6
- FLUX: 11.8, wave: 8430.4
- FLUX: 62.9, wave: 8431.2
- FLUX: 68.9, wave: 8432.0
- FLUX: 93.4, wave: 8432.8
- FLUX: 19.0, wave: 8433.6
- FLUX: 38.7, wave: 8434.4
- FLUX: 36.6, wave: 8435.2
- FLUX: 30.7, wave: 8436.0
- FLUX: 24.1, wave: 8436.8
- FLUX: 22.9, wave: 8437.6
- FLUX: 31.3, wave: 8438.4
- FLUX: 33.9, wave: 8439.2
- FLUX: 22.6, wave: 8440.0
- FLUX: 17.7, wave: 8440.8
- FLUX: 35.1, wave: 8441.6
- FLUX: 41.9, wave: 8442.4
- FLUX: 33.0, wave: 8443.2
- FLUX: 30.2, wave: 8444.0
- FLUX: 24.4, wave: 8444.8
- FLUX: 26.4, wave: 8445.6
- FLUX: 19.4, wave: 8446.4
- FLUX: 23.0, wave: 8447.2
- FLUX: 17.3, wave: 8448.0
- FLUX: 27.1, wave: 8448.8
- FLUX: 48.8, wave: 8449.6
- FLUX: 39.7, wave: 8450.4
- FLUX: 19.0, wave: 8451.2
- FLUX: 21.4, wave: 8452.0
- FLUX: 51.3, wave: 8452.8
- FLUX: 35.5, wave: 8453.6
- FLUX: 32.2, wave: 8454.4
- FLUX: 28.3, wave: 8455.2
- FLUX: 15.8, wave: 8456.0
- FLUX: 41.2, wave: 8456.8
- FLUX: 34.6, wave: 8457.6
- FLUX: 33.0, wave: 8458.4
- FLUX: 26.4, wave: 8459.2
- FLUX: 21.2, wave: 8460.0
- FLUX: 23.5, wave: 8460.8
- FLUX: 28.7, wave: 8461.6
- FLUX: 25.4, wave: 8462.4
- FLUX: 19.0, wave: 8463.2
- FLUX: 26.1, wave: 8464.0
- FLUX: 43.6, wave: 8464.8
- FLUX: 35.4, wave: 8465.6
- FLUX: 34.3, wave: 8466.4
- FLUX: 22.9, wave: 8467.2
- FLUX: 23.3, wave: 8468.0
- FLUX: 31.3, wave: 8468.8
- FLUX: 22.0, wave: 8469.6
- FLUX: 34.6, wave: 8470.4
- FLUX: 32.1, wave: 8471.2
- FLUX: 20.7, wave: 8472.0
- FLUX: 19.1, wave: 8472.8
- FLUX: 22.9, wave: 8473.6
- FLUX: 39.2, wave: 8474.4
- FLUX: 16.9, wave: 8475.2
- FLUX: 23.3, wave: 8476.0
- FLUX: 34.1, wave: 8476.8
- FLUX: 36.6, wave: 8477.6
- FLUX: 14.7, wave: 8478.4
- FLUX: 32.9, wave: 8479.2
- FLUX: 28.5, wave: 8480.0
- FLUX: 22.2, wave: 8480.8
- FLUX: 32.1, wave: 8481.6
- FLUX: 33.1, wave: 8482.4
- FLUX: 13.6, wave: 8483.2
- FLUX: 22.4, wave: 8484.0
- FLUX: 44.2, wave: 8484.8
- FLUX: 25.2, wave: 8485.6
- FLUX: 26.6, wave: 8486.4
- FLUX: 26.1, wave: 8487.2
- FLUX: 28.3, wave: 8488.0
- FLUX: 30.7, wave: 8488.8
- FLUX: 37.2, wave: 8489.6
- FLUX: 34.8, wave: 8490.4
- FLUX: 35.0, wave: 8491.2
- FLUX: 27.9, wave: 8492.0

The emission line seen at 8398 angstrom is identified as [S II] 6716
